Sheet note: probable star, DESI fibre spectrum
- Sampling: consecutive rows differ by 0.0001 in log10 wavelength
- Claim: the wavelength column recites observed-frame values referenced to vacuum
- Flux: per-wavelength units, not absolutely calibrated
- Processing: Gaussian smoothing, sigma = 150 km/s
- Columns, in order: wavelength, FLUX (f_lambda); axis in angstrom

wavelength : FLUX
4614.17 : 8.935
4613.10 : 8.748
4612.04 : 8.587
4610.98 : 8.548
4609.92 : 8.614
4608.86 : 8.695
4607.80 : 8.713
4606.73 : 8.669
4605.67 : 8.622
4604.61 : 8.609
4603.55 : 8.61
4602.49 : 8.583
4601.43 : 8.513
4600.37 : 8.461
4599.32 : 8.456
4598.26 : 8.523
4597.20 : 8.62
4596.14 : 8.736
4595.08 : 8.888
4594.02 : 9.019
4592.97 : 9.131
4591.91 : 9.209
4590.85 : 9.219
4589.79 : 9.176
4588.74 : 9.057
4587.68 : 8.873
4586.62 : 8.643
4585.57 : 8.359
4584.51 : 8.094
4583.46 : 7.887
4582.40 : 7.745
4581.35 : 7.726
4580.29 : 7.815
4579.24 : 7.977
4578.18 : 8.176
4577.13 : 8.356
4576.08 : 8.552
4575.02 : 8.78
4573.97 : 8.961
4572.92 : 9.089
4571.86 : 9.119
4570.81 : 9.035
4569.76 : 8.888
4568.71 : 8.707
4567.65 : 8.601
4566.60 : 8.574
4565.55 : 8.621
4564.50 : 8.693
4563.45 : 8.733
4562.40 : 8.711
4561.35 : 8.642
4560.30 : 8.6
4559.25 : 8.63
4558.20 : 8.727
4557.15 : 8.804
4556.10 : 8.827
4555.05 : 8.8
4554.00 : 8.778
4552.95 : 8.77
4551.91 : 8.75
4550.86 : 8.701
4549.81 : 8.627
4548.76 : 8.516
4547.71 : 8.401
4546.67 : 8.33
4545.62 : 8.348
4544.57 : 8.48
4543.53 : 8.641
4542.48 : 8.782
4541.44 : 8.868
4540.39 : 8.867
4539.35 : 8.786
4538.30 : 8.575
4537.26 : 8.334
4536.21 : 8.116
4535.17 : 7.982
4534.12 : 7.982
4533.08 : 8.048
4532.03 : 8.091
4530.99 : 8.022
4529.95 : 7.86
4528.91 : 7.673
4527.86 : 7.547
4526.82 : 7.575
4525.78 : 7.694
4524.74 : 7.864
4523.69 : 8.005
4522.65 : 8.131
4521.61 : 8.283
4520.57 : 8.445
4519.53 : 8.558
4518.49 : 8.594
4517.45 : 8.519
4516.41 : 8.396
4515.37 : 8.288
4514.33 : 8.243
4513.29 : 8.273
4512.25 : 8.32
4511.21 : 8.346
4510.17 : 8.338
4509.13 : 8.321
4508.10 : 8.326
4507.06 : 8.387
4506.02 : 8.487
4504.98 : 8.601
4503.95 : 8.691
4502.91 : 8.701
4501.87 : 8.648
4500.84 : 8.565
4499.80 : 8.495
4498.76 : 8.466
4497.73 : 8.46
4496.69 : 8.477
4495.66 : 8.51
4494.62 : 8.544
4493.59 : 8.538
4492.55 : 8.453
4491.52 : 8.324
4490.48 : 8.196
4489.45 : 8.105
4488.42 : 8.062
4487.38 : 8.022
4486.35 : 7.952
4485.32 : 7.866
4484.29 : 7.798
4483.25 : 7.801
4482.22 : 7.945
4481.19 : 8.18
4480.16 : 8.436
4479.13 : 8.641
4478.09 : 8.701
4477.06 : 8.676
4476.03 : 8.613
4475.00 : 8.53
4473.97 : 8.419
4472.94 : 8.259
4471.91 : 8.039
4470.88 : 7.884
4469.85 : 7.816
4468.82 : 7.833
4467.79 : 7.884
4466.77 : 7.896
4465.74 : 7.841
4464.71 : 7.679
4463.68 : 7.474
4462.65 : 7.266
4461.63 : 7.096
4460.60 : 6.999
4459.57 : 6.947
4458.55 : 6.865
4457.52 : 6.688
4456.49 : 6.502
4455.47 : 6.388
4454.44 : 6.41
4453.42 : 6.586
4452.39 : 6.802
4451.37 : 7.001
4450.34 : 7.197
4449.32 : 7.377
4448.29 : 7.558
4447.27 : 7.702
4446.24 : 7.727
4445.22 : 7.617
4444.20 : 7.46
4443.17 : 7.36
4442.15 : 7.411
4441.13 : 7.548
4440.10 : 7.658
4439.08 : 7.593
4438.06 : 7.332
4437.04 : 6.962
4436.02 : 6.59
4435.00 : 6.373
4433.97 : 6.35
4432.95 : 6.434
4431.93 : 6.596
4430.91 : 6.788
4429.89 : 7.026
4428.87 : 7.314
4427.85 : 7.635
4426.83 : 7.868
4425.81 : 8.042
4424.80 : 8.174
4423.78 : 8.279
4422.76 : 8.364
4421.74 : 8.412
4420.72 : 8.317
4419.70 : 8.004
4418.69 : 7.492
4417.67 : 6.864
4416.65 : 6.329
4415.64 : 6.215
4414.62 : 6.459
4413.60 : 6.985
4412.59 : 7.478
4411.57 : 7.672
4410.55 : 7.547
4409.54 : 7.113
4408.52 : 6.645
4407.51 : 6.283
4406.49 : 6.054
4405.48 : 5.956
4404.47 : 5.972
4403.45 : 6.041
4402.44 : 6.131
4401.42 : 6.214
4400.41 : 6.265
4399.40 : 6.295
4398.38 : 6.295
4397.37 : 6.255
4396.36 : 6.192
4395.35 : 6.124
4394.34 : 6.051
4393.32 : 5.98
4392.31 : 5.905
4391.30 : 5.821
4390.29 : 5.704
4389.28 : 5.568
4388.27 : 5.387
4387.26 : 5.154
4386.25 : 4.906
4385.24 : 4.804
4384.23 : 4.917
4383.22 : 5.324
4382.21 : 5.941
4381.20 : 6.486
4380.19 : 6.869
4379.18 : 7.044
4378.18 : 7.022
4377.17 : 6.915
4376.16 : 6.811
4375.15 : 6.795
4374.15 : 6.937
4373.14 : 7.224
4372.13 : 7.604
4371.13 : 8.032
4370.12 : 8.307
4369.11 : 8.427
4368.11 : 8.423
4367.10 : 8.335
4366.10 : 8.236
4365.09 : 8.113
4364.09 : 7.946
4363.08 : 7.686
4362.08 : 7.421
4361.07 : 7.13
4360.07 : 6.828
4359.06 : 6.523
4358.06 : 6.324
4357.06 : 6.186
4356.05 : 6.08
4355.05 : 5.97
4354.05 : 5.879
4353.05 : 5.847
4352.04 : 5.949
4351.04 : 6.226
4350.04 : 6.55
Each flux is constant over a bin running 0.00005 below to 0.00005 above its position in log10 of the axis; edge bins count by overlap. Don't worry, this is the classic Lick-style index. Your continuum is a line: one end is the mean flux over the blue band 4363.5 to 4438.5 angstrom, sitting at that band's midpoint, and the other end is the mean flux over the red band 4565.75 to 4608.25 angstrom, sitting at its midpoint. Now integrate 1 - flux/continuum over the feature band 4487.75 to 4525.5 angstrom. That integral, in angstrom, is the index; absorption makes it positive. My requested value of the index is -2.6 angstrom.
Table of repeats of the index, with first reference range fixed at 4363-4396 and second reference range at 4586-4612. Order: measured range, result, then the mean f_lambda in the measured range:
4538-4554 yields -0.7 angstrom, 8.64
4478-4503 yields -1.9 angstrom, 8.3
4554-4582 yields -0.5 angstrom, 8.62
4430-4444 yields 0.4 angstrom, 7.01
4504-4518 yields -0.8 angstrom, 8.39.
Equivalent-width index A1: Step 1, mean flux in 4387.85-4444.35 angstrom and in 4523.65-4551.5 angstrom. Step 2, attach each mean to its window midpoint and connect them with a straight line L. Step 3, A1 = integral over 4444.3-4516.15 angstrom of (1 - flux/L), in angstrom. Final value -3.31 angstrom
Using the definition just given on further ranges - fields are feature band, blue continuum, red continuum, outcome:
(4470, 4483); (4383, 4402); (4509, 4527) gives -1.6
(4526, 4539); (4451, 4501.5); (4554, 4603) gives 0.5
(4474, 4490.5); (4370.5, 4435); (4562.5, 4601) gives -1.5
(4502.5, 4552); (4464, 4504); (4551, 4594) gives 0.7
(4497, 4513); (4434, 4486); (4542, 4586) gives -1.0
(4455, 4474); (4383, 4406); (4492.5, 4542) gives -0.5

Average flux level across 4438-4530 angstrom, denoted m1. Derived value 7.93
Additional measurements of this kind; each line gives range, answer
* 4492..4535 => 8.28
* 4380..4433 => 6.59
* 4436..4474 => 7.36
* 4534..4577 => 8.66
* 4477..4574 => 8.42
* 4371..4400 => 6.2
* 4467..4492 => 8.16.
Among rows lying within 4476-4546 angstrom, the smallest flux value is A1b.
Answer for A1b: 7.547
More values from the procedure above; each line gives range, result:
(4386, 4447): 4.906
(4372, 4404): 4.804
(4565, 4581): 7.815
